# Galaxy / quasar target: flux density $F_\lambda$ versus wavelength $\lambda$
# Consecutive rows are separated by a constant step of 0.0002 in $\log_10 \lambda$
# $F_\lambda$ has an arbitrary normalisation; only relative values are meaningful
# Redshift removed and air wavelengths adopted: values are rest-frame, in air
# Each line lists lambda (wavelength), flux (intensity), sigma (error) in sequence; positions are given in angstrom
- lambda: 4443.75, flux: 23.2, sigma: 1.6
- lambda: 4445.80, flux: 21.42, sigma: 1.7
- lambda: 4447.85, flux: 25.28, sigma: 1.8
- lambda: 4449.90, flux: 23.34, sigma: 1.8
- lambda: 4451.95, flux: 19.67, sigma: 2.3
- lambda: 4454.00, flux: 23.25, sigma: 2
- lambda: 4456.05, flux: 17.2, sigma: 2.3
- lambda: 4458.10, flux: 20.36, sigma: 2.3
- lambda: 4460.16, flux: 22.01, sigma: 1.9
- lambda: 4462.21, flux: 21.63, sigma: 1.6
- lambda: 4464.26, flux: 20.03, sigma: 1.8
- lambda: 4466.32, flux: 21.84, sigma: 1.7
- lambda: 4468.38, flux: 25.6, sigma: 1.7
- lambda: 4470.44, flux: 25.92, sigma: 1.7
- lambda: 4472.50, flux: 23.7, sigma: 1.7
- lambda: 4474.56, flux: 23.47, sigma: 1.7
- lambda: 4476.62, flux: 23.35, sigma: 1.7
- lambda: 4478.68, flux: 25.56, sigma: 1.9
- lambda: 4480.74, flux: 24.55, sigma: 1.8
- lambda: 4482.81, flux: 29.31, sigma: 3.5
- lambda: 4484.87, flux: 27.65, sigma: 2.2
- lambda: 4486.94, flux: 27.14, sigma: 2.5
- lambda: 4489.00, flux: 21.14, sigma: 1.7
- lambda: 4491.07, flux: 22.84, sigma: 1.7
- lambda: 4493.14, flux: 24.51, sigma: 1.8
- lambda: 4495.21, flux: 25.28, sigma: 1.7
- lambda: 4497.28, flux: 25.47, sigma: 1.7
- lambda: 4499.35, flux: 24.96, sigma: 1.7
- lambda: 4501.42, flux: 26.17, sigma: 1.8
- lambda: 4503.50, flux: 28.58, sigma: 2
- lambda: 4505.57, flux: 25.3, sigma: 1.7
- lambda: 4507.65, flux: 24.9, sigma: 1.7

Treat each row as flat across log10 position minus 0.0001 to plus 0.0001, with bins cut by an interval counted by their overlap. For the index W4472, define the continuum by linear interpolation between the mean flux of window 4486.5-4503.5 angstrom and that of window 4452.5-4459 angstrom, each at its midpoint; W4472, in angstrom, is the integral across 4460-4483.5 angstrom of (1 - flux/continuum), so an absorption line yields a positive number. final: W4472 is -1.9 angstrom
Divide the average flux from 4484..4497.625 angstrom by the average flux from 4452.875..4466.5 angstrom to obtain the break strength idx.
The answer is 1.19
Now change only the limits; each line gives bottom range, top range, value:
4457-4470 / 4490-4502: 1.12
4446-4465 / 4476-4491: 1.19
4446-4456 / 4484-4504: 1.14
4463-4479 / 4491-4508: 1.08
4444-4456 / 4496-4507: 1.17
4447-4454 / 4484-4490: 1.11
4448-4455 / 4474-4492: 1.11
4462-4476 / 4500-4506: 1.15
